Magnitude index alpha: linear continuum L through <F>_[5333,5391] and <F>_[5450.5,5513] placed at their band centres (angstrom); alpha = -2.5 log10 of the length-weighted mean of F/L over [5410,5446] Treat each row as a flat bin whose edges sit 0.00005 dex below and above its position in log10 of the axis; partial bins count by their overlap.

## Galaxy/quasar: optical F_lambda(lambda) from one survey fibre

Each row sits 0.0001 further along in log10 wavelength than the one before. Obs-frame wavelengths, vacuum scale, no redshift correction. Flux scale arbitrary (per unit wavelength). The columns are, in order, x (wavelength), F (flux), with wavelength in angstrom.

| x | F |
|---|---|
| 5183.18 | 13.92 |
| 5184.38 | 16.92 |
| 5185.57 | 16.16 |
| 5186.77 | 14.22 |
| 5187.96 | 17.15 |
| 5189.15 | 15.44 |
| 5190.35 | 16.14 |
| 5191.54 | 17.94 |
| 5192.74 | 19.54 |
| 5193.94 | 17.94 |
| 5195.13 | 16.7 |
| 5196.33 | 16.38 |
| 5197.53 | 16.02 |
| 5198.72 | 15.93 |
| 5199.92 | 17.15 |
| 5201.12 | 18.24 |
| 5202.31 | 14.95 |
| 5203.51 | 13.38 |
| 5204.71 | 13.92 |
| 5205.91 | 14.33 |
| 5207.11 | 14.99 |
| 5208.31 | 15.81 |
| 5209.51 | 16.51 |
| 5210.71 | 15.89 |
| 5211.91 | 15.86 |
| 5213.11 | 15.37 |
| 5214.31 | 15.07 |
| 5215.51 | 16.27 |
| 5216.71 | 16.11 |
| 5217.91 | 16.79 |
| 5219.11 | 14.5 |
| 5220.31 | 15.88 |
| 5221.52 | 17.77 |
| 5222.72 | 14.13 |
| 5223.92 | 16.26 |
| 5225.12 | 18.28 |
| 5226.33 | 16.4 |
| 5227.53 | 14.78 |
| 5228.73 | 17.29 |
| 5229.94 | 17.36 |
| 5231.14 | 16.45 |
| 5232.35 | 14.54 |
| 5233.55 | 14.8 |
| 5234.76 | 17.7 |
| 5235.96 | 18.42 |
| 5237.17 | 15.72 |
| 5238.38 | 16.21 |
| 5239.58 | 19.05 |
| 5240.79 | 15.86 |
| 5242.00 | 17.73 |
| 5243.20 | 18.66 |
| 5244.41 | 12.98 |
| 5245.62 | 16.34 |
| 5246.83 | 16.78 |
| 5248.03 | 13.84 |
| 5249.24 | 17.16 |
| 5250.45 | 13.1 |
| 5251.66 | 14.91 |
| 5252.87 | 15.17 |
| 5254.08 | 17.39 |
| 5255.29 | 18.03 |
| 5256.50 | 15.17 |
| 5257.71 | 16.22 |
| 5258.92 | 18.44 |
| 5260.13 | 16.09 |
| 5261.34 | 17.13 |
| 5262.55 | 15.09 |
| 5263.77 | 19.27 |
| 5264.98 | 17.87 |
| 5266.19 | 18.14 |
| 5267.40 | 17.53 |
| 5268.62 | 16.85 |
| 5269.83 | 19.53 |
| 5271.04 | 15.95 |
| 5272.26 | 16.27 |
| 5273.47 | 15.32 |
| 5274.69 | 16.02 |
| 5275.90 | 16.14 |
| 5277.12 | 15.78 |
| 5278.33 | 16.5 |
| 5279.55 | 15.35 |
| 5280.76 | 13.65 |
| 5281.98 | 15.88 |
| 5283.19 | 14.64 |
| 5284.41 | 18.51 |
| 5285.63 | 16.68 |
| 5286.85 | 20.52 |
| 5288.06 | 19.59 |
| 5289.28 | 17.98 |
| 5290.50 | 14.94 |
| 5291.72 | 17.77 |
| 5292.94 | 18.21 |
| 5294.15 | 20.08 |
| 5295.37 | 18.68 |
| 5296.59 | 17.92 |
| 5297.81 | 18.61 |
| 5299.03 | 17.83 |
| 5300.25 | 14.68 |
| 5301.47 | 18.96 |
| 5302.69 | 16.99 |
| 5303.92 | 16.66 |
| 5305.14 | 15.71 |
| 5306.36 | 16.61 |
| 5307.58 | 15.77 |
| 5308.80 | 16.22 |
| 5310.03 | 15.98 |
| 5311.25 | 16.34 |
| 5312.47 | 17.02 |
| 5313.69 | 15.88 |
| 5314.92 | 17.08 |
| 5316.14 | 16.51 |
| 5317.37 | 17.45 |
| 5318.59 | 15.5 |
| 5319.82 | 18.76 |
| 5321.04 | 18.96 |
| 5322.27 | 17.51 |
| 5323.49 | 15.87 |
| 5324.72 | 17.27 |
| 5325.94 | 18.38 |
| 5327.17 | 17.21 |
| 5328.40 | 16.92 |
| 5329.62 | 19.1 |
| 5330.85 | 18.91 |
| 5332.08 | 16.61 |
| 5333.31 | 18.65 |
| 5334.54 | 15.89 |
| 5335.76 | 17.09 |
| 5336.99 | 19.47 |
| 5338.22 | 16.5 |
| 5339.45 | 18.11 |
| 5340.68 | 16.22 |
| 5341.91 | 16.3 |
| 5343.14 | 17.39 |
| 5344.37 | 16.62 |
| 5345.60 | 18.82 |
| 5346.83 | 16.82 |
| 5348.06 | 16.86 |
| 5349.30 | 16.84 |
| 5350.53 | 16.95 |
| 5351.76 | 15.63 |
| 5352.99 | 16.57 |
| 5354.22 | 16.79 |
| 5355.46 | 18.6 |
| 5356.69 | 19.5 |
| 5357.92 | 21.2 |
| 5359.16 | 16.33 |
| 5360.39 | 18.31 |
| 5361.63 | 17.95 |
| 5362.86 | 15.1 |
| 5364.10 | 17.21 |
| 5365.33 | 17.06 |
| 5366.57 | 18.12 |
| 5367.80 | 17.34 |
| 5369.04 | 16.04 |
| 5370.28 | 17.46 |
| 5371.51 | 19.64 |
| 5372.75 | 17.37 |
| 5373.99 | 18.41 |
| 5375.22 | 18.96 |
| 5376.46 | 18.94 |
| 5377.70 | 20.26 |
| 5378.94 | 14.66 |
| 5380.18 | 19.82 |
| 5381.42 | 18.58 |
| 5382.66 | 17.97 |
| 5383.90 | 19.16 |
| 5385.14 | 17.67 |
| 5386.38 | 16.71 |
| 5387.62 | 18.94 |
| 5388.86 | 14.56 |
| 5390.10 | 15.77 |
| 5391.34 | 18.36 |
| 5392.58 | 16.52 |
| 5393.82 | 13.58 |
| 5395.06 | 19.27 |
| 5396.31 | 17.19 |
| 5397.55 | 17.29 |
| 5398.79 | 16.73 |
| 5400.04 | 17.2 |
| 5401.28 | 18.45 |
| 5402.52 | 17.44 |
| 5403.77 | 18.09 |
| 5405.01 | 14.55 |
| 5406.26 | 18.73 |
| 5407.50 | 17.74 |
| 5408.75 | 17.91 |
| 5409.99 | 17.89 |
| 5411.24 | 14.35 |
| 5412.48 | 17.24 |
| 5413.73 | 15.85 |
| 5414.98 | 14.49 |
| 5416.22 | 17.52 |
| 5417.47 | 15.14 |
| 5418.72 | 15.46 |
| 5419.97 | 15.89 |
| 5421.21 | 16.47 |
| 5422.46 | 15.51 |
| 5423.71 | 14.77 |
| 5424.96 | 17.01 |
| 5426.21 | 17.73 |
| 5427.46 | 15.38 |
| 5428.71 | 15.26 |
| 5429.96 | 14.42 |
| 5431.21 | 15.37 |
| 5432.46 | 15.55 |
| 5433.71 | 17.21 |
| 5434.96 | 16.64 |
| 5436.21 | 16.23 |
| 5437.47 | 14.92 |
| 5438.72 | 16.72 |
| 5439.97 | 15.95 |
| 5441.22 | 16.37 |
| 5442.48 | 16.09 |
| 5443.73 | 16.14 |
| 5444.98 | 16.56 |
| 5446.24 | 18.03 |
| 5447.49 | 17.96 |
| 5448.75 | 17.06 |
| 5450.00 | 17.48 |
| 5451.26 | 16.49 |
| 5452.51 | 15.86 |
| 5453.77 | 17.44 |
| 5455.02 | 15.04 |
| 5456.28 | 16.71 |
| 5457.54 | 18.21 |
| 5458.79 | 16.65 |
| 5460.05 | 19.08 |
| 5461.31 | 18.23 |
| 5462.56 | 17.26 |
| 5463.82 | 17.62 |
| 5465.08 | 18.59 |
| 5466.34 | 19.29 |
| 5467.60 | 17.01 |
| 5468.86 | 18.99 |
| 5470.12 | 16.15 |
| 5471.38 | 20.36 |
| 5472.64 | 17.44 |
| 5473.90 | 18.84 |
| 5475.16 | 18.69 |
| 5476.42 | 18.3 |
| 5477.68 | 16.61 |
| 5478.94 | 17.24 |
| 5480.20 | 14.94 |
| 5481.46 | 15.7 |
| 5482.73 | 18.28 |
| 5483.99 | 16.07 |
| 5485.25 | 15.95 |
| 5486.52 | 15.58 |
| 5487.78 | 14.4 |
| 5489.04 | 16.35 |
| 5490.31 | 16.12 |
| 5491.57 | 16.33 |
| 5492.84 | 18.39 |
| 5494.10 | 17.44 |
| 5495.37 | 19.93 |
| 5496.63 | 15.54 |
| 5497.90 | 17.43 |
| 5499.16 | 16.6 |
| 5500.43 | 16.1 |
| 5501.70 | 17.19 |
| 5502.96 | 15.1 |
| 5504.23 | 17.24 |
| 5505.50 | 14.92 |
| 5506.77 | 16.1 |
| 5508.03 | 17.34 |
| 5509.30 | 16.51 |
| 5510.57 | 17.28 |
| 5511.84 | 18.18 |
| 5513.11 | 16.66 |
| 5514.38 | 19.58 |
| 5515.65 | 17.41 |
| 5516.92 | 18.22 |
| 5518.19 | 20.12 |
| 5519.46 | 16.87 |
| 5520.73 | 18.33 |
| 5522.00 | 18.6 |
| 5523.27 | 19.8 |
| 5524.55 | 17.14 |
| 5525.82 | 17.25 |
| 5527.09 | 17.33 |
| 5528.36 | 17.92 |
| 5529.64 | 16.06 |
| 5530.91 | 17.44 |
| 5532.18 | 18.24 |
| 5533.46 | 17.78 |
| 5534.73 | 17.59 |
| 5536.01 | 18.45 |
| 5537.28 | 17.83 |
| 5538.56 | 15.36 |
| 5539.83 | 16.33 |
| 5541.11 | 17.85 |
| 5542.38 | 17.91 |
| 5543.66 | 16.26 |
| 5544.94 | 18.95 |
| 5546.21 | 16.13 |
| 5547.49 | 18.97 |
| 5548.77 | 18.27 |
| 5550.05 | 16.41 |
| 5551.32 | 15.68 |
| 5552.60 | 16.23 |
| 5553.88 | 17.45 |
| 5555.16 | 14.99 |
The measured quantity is 0.08 mag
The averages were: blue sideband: 17.6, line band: 16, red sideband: 17.1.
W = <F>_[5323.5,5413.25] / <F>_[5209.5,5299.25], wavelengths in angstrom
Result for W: 1.05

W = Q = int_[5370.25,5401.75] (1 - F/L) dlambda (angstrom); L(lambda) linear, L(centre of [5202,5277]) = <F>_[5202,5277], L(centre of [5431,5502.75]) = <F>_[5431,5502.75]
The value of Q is -1.8 angstrom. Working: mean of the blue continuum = 16.2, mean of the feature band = 17.7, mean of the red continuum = 17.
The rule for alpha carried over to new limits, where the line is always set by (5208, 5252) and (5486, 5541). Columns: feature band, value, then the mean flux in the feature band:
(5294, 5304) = -0.087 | 17.8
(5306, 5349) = -0.042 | 17.2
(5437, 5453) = 0.023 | 16.6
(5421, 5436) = 0.064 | 15.9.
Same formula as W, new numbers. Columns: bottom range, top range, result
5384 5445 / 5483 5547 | 1.04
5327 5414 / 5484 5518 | 0.97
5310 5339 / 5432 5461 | 0.97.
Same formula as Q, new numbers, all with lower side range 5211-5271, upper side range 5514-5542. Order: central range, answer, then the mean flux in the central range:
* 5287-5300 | -1.1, 18.2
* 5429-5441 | 1.0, 15.9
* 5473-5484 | 0.2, 17.3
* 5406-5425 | 1.0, 16.3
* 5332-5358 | -0.7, 17.4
